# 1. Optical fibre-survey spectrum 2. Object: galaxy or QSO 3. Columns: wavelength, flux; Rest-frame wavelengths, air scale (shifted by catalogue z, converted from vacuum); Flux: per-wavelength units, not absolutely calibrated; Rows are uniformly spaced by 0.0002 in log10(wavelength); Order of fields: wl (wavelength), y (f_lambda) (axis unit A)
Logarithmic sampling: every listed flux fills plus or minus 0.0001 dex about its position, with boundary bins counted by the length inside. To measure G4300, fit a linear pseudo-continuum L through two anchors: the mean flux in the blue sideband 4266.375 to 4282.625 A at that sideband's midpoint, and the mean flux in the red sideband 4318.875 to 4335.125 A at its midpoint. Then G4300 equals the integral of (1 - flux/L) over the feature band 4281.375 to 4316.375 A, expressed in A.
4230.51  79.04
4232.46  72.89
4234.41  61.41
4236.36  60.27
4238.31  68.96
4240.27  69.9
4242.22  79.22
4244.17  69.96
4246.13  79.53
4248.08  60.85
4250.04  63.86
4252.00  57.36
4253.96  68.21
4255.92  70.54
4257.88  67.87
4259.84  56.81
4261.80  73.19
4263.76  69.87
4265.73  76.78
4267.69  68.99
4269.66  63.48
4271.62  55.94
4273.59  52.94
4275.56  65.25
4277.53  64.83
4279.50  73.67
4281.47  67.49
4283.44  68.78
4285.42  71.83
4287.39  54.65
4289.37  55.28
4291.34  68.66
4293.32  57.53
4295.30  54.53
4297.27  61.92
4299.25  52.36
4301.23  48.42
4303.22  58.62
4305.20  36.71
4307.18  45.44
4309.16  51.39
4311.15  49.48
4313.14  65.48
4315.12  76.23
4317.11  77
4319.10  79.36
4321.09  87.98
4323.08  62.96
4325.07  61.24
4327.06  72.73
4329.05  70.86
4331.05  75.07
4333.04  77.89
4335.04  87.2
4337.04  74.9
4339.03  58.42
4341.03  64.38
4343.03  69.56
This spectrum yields 5.5 A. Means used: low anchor 64.4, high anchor 74.2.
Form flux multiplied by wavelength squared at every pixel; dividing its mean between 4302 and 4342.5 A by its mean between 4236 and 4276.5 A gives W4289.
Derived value 1.03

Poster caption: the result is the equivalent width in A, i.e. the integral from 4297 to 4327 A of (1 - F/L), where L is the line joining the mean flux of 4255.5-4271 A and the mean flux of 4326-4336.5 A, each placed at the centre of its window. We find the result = 5.2 A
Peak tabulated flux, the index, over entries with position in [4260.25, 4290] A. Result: 76.78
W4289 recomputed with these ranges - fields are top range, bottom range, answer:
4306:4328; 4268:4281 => 1.07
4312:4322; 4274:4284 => 1.16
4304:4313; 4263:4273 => 0.74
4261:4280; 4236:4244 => 0.96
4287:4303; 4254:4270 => 0.84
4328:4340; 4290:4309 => 1.40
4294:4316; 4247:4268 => 0.84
